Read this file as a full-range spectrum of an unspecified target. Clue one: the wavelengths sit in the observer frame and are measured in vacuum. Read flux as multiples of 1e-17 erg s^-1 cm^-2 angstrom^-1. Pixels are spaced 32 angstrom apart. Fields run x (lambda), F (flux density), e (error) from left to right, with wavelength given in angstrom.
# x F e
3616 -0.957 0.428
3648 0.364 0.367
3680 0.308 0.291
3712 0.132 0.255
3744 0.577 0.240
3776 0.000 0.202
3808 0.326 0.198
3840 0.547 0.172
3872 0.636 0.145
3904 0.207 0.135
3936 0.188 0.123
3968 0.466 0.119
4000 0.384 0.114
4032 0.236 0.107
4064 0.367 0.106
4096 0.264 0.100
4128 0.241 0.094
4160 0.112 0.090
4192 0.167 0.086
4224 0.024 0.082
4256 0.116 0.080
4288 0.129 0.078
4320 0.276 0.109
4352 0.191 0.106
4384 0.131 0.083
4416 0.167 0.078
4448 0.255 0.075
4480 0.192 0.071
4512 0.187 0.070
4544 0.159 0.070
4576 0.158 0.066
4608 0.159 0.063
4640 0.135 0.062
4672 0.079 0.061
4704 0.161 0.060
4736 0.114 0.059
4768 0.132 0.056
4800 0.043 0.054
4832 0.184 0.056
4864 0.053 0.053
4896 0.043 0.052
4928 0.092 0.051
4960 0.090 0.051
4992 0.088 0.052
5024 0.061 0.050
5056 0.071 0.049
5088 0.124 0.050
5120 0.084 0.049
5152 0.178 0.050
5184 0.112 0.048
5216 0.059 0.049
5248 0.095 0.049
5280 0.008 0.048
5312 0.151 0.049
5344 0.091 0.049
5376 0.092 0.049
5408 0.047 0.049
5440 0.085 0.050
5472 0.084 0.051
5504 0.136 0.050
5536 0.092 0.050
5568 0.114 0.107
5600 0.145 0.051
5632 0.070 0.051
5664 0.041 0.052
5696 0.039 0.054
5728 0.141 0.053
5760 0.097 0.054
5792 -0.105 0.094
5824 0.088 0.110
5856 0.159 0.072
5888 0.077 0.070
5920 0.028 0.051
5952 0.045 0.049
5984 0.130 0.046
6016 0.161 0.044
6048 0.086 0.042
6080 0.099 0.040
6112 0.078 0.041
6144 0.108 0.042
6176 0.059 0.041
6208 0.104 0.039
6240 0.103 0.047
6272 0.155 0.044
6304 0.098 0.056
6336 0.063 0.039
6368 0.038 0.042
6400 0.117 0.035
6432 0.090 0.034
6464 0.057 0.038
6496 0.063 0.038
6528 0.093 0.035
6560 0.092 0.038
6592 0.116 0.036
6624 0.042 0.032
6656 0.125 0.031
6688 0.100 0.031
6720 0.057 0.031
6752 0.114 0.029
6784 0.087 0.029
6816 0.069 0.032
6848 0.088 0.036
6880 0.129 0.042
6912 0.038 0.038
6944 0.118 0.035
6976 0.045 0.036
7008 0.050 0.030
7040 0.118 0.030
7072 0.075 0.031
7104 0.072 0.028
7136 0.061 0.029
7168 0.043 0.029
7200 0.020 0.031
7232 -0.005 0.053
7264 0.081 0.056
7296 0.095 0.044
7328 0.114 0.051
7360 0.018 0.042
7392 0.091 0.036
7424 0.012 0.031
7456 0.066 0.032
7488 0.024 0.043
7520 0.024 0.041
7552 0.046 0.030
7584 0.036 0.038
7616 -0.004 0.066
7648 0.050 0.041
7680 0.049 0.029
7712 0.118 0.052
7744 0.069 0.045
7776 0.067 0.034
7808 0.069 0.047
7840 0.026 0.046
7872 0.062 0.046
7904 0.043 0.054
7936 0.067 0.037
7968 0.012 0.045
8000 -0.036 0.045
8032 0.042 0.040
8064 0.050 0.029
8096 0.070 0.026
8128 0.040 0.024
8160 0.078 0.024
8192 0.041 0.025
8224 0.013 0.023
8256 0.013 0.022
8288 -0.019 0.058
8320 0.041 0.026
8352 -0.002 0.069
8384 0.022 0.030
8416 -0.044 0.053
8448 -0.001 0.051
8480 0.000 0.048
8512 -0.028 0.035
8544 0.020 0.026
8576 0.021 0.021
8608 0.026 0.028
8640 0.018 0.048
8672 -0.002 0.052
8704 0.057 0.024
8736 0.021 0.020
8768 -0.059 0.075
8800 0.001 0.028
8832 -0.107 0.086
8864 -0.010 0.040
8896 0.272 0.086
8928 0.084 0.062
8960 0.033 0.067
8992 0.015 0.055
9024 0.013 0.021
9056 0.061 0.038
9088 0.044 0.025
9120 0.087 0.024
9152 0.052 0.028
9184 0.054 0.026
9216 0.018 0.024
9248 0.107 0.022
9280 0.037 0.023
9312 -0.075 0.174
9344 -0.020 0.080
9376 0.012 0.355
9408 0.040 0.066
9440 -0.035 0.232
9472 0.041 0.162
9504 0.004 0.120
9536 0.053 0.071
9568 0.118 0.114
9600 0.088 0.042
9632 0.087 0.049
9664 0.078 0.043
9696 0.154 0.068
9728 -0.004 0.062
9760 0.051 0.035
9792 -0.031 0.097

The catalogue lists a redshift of 1.39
